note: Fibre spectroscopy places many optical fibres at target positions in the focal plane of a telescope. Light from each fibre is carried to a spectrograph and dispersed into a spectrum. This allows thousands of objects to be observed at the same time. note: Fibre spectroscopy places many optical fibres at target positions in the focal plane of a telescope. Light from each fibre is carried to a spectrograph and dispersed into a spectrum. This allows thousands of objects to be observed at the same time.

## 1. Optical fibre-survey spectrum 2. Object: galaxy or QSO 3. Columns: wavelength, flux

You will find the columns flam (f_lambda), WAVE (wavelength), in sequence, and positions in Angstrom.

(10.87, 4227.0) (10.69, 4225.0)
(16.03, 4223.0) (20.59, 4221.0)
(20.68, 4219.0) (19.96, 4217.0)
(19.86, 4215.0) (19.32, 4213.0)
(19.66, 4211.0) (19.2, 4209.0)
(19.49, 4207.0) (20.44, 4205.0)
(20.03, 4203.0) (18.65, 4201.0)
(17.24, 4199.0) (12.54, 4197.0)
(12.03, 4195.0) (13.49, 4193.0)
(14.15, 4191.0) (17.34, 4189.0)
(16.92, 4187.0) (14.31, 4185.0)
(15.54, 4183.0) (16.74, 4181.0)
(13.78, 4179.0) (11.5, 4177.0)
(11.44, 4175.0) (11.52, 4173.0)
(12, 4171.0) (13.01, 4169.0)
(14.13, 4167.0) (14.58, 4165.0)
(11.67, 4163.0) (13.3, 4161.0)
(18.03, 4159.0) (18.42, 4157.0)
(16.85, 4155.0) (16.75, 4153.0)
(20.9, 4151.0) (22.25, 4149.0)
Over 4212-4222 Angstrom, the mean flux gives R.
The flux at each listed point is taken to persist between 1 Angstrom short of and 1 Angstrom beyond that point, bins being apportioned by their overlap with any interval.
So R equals 20.1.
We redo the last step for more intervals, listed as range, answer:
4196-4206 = 17.8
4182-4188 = 15.6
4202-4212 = 19.8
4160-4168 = 13.4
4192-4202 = 14.8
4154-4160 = 17.8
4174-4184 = 13.8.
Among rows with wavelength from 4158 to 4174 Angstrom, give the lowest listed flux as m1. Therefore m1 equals 11.52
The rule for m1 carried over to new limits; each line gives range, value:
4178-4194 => 13.49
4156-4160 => 18.03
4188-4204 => 12.03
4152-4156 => 16.75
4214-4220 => 19.86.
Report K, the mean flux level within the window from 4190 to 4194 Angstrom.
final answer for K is 13.8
